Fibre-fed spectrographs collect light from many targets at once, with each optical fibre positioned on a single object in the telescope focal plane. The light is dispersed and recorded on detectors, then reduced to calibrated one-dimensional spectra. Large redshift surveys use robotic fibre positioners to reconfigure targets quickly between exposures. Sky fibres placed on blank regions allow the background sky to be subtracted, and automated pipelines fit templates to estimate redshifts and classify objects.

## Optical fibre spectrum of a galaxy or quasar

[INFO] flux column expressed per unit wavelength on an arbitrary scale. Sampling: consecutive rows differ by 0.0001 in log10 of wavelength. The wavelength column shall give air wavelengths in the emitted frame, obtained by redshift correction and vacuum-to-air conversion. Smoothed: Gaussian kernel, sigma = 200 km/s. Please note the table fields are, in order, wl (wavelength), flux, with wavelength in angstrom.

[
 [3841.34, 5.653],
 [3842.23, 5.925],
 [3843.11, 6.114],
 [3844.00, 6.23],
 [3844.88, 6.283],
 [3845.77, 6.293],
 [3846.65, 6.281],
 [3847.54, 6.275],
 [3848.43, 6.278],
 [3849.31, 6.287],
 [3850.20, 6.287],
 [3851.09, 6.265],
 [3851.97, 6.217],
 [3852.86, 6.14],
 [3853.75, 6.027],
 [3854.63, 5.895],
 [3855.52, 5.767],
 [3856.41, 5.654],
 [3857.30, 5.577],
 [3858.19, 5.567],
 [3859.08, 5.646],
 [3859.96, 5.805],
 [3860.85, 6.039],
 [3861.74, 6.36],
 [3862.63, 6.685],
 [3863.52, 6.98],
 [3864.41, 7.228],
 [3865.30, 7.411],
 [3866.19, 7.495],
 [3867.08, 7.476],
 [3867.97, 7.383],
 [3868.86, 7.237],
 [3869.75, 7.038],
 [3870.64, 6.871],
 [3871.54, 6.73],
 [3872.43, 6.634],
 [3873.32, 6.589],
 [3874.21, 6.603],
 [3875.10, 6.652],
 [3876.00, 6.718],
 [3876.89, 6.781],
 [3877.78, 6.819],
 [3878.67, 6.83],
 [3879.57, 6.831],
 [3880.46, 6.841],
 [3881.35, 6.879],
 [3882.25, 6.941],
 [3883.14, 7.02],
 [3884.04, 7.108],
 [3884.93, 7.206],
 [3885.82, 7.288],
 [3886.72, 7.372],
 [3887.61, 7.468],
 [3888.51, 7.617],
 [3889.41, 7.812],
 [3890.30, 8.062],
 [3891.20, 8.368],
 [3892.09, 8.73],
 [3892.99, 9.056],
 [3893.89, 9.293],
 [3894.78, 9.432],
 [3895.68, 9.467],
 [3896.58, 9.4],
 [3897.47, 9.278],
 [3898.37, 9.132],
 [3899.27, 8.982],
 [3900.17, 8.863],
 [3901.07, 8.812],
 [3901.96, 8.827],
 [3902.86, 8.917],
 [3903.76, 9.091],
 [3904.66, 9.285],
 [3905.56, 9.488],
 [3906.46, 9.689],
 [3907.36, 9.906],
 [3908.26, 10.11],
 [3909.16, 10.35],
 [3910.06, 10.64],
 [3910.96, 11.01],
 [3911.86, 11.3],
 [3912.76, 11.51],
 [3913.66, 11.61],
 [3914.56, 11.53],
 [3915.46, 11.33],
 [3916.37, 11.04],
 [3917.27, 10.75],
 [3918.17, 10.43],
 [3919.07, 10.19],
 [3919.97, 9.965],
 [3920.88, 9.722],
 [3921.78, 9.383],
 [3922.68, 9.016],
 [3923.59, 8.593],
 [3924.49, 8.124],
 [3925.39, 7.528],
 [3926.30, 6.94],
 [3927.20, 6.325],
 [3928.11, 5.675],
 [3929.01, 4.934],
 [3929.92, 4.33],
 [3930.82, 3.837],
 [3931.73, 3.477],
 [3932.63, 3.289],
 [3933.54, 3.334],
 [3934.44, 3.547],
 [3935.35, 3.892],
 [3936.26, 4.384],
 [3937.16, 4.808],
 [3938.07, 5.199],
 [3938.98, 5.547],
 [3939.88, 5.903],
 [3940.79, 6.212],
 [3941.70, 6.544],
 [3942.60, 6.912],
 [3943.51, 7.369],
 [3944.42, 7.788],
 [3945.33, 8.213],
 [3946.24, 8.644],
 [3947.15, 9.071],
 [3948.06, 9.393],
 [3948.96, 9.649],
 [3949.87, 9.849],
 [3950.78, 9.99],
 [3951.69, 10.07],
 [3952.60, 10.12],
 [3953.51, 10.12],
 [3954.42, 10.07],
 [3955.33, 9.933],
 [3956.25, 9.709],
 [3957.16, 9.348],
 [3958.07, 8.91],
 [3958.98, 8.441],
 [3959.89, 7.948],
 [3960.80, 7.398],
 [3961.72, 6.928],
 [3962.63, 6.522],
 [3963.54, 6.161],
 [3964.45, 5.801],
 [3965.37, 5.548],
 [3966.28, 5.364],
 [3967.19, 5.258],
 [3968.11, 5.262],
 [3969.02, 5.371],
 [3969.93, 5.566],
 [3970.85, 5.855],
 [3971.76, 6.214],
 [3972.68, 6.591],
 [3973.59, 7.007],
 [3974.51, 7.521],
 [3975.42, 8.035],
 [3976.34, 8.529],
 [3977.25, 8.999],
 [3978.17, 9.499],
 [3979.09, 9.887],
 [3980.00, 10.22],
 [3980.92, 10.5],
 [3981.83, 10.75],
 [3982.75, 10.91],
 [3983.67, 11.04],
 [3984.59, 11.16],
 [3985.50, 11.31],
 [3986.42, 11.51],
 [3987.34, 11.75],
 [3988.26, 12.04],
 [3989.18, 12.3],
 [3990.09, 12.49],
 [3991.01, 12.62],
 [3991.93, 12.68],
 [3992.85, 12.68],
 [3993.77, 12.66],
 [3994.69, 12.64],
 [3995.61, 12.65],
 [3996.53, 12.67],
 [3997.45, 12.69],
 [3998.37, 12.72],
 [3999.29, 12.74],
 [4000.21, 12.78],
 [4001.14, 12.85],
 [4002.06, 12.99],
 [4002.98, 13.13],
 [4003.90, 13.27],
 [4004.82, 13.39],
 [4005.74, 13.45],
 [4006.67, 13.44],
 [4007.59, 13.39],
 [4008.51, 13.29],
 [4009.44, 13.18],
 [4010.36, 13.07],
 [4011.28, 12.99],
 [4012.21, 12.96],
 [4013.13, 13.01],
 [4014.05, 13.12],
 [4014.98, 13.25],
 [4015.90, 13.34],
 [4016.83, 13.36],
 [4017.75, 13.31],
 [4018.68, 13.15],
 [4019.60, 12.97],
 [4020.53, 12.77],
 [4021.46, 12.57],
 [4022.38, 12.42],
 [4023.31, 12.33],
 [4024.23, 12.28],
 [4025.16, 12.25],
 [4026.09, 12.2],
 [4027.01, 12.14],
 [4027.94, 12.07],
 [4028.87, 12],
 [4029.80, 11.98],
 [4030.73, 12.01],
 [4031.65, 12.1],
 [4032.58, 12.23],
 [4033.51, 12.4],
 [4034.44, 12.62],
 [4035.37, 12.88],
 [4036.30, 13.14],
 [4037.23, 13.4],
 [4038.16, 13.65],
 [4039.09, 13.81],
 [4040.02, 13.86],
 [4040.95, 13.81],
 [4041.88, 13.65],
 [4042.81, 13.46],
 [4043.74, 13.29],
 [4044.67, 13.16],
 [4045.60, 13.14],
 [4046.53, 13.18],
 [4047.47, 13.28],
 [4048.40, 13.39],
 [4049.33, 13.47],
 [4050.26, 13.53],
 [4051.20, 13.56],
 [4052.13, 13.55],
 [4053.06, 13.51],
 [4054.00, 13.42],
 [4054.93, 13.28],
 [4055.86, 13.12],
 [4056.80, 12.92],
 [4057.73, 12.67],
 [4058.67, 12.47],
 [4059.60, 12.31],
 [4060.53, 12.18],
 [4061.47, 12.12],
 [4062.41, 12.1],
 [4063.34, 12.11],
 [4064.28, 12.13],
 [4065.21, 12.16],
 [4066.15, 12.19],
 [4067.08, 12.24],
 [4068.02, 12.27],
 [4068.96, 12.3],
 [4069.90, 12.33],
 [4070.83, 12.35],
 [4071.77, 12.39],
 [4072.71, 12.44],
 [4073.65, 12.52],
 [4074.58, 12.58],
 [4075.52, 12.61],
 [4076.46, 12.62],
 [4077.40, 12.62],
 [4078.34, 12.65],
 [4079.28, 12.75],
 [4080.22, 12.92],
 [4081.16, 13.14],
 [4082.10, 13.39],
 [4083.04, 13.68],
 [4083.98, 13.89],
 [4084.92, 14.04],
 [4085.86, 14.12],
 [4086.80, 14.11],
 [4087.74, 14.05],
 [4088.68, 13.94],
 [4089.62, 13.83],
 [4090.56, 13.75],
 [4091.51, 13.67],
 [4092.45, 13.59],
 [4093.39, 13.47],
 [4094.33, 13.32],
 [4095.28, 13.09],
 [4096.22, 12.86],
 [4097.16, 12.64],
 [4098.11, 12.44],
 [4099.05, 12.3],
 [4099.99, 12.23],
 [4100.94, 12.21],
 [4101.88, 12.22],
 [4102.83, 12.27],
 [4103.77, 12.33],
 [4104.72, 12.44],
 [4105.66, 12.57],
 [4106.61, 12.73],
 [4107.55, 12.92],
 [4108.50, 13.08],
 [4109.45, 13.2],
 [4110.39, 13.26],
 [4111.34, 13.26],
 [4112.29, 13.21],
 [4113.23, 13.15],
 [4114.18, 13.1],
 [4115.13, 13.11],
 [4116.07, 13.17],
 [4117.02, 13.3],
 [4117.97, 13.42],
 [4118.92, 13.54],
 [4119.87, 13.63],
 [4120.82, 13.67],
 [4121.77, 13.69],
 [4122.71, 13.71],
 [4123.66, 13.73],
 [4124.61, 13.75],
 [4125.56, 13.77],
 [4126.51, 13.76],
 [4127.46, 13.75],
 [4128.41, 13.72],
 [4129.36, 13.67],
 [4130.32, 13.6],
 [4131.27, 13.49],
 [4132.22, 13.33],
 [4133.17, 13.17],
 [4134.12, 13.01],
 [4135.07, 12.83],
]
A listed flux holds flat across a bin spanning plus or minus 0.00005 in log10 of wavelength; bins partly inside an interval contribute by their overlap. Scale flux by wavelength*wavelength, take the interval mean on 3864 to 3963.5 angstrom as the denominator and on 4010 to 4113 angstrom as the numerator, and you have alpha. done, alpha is 1.74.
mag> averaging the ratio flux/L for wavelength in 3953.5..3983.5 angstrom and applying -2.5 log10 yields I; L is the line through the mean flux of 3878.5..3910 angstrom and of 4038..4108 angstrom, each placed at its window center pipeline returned 0.30 mag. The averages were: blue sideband 8.49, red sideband 13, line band 7.88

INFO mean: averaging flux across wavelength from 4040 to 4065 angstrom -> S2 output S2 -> 13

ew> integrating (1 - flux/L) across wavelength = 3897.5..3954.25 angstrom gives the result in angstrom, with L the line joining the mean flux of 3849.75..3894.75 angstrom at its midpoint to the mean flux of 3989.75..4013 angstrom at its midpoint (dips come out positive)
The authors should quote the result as 6.32 angstrom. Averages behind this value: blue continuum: 6.93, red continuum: 12.9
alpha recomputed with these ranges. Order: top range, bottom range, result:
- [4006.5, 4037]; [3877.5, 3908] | 1.63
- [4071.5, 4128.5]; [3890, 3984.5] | 1.74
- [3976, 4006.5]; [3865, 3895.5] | 1.70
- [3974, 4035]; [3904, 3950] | 1.58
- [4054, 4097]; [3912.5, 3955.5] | 1.78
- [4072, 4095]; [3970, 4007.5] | 1.25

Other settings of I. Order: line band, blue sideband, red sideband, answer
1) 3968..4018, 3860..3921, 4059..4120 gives -0.05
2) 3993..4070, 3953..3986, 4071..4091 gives -0.18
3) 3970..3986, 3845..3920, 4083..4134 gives 0.14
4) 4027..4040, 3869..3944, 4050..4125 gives -0.11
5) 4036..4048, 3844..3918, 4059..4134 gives -0.15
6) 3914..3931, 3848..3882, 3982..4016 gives 0.07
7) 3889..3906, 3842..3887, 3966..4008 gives -0.17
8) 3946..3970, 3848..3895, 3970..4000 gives 0.20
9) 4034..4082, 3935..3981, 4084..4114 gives -0.13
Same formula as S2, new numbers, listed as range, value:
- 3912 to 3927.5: 9.71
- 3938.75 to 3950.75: 7.9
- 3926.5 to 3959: 7.06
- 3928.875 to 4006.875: 8.88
